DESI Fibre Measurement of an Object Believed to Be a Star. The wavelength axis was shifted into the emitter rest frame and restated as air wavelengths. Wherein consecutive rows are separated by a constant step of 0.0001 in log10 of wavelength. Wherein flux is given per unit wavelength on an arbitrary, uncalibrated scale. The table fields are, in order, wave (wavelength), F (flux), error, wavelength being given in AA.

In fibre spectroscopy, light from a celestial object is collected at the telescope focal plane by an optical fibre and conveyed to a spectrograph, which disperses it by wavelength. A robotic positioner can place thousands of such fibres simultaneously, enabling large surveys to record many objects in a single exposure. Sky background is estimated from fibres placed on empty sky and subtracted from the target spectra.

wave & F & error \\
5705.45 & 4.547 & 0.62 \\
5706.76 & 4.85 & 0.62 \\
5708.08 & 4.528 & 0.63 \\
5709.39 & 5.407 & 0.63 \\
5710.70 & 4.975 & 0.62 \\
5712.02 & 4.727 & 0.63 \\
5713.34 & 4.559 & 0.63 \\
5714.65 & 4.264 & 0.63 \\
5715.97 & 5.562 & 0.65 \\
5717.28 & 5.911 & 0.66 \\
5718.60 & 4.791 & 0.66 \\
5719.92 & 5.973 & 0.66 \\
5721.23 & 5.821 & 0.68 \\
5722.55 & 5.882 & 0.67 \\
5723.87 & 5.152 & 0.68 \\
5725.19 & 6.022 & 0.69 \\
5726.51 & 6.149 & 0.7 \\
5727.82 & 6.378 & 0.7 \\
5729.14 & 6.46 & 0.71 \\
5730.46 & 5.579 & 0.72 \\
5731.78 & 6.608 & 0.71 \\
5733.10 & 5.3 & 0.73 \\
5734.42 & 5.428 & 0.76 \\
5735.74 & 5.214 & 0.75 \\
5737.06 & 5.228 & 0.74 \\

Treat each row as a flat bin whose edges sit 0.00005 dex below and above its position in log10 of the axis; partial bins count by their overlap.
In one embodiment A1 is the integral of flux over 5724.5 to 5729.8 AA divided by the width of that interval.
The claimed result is 6.25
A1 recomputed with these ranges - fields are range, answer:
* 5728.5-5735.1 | 5.87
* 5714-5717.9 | 5.24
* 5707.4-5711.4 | 4.97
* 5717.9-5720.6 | 5.4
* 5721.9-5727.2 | 5.81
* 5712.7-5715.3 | 4.42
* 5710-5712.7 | 4.85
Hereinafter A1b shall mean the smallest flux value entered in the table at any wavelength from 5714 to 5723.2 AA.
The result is 4.264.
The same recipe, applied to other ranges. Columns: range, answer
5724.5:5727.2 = 6.022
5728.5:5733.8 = 5.3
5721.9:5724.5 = 5.152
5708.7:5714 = 4.559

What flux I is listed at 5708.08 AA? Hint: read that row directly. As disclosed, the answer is 4.528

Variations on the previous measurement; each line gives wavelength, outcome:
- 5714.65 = 4.264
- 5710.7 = 4.975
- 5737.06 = 5.228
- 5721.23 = 5.821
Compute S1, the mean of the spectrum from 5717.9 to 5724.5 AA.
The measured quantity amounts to 5.52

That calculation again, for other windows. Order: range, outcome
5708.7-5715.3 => 4.79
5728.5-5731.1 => 6.02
